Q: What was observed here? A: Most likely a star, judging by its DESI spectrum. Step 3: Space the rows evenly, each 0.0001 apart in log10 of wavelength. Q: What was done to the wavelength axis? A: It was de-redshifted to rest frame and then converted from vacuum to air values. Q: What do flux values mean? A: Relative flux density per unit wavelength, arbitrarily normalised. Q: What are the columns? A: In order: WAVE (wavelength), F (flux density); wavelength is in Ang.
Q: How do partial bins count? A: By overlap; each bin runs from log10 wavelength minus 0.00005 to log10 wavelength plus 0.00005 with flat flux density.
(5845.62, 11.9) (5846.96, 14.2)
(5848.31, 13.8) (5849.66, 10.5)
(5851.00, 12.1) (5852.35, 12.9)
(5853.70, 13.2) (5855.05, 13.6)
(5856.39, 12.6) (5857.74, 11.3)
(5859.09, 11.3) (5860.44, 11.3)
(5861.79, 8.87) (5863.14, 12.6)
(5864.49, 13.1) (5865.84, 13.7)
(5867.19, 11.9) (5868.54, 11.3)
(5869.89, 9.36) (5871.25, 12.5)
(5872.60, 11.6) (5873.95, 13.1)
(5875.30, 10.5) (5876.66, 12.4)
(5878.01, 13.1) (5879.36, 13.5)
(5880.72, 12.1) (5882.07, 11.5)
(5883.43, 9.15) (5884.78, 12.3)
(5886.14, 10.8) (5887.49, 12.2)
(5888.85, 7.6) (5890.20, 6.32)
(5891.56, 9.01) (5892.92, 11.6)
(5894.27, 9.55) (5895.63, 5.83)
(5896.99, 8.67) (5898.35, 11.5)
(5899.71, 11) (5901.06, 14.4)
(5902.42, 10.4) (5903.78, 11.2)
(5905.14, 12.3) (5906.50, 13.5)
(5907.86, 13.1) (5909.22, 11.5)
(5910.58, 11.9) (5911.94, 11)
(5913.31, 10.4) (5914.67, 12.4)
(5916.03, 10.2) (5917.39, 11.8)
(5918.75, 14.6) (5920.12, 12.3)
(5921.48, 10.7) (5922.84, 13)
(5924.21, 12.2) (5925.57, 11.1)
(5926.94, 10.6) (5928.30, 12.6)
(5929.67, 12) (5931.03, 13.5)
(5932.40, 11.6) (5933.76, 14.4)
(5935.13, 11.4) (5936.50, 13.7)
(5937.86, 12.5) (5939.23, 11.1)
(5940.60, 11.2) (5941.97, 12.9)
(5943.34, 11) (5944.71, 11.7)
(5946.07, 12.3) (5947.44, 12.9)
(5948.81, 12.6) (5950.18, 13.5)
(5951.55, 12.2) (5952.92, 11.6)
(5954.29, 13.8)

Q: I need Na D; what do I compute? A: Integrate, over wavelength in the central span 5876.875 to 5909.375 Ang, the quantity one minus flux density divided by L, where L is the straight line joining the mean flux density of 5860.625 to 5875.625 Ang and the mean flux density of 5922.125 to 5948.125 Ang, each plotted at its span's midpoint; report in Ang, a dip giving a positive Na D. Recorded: 2.60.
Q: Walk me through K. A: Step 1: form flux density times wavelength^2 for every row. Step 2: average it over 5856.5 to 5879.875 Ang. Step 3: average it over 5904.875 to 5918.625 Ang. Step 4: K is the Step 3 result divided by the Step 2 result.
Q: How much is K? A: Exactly 1.02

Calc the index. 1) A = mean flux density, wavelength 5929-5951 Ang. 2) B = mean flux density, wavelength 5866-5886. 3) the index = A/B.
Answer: 1.1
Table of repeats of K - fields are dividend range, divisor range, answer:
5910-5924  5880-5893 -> 1.17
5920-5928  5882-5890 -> 1.15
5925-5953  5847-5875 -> 1.04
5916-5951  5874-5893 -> 1.14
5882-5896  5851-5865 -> 0.81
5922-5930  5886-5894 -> 1.26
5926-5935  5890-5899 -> 1.38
